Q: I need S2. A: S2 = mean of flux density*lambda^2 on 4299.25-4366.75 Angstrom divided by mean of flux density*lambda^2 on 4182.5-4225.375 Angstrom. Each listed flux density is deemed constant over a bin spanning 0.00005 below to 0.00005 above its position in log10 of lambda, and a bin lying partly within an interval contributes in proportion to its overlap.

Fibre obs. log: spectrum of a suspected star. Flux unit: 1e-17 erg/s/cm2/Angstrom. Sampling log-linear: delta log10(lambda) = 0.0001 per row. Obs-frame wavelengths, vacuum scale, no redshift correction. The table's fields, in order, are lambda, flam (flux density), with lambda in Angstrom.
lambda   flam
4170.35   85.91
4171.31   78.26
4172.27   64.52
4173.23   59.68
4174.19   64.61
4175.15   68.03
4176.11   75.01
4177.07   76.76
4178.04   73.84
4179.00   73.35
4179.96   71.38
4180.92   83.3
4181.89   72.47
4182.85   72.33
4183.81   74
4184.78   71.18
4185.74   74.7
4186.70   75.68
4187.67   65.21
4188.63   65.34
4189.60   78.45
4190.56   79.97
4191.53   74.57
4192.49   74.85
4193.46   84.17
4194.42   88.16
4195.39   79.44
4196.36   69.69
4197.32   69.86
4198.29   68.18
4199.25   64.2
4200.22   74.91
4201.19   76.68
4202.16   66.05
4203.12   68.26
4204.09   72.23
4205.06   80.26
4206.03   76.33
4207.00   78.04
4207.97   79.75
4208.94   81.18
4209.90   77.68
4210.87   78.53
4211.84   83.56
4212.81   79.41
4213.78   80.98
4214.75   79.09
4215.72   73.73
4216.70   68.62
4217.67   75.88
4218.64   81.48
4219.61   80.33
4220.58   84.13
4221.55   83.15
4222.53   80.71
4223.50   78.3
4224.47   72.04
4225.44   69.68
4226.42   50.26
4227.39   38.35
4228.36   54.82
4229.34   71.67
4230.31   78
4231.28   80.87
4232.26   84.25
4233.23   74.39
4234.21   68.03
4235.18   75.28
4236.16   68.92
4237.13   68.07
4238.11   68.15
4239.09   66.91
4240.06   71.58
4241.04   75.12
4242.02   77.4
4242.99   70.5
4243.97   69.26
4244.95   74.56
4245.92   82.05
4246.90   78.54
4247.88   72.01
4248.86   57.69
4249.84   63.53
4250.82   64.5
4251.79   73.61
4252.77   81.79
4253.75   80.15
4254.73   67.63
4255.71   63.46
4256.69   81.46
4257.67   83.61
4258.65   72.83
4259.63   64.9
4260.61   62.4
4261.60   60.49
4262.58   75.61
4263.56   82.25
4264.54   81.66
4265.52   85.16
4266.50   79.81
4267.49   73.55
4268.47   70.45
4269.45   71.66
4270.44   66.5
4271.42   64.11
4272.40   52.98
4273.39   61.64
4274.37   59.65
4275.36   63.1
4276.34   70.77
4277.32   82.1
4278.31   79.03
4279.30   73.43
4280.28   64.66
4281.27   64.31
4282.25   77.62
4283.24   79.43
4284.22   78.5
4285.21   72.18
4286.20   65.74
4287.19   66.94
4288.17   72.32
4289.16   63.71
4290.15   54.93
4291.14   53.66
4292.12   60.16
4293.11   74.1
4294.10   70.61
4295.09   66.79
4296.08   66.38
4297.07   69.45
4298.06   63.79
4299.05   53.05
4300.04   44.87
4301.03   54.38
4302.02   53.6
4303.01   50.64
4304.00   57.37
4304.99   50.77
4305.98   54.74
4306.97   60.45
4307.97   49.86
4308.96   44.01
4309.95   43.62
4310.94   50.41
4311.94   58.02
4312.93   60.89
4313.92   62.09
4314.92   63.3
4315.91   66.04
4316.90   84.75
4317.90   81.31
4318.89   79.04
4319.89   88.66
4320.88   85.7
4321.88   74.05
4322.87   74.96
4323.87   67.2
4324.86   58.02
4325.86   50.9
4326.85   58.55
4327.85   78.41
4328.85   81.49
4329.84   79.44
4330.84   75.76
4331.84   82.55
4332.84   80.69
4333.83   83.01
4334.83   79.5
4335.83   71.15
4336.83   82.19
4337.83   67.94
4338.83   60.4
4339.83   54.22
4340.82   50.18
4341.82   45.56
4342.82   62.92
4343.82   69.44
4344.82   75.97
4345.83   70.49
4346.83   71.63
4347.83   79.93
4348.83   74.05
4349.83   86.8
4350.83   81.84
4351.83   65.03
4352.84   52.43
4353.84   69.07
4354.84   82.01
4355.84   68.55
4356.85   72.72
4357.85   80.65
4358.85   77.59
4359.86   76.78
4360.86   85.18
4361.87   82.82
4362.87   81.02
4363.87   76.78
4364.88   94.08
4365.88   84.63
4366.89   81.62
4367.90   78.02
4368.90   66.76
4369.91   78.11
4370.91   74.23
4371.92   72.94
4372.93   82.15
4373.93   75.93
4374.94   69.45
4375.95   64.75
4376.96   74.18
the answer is 0.97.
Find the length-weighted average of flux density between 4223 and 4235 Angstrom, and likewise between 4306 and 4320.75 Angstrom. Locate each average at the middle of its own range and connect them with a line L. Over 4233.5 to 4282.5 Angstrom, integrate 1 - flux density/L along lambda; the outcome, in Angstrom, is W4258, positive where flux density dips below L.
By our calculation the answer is -3.1 Angstrom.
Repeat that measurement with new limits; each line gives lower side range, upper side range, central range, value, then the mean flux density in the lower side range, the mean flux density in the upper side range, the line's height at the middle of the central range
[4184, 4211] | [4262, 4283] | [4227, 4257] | 0.70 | 74.7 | 71.5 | 72.8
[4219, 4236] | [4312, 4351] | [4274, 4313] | 5.03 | 72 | 71.6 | 71.8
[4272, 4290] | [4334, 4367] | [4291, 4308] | 2.73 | 69.1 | 73.2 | 70.2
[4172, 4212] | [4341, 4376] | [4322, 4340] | 0.63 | 73.9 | 74.5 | 74.4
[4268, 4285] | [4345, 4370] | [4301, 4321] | 3.03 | 69.5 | 76.7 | 72.5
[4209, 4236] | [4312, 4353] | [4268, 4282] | 0.99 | 74.2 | 71.2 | 72.8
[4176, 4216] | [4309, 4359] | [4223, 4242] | 1.17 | 75.3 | 70.1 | 74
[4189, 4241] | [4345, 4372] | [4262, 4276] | 0.85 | 74.2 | 76.6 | 75.1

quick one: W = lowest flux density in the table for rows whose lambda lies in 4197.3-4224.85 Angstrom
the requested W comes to 64.2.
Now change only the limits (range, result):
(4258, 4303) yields 44.87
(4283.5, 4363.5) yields 43.62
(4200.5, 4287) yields 38.35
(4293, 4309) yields 44.01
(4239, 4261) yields 57.69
